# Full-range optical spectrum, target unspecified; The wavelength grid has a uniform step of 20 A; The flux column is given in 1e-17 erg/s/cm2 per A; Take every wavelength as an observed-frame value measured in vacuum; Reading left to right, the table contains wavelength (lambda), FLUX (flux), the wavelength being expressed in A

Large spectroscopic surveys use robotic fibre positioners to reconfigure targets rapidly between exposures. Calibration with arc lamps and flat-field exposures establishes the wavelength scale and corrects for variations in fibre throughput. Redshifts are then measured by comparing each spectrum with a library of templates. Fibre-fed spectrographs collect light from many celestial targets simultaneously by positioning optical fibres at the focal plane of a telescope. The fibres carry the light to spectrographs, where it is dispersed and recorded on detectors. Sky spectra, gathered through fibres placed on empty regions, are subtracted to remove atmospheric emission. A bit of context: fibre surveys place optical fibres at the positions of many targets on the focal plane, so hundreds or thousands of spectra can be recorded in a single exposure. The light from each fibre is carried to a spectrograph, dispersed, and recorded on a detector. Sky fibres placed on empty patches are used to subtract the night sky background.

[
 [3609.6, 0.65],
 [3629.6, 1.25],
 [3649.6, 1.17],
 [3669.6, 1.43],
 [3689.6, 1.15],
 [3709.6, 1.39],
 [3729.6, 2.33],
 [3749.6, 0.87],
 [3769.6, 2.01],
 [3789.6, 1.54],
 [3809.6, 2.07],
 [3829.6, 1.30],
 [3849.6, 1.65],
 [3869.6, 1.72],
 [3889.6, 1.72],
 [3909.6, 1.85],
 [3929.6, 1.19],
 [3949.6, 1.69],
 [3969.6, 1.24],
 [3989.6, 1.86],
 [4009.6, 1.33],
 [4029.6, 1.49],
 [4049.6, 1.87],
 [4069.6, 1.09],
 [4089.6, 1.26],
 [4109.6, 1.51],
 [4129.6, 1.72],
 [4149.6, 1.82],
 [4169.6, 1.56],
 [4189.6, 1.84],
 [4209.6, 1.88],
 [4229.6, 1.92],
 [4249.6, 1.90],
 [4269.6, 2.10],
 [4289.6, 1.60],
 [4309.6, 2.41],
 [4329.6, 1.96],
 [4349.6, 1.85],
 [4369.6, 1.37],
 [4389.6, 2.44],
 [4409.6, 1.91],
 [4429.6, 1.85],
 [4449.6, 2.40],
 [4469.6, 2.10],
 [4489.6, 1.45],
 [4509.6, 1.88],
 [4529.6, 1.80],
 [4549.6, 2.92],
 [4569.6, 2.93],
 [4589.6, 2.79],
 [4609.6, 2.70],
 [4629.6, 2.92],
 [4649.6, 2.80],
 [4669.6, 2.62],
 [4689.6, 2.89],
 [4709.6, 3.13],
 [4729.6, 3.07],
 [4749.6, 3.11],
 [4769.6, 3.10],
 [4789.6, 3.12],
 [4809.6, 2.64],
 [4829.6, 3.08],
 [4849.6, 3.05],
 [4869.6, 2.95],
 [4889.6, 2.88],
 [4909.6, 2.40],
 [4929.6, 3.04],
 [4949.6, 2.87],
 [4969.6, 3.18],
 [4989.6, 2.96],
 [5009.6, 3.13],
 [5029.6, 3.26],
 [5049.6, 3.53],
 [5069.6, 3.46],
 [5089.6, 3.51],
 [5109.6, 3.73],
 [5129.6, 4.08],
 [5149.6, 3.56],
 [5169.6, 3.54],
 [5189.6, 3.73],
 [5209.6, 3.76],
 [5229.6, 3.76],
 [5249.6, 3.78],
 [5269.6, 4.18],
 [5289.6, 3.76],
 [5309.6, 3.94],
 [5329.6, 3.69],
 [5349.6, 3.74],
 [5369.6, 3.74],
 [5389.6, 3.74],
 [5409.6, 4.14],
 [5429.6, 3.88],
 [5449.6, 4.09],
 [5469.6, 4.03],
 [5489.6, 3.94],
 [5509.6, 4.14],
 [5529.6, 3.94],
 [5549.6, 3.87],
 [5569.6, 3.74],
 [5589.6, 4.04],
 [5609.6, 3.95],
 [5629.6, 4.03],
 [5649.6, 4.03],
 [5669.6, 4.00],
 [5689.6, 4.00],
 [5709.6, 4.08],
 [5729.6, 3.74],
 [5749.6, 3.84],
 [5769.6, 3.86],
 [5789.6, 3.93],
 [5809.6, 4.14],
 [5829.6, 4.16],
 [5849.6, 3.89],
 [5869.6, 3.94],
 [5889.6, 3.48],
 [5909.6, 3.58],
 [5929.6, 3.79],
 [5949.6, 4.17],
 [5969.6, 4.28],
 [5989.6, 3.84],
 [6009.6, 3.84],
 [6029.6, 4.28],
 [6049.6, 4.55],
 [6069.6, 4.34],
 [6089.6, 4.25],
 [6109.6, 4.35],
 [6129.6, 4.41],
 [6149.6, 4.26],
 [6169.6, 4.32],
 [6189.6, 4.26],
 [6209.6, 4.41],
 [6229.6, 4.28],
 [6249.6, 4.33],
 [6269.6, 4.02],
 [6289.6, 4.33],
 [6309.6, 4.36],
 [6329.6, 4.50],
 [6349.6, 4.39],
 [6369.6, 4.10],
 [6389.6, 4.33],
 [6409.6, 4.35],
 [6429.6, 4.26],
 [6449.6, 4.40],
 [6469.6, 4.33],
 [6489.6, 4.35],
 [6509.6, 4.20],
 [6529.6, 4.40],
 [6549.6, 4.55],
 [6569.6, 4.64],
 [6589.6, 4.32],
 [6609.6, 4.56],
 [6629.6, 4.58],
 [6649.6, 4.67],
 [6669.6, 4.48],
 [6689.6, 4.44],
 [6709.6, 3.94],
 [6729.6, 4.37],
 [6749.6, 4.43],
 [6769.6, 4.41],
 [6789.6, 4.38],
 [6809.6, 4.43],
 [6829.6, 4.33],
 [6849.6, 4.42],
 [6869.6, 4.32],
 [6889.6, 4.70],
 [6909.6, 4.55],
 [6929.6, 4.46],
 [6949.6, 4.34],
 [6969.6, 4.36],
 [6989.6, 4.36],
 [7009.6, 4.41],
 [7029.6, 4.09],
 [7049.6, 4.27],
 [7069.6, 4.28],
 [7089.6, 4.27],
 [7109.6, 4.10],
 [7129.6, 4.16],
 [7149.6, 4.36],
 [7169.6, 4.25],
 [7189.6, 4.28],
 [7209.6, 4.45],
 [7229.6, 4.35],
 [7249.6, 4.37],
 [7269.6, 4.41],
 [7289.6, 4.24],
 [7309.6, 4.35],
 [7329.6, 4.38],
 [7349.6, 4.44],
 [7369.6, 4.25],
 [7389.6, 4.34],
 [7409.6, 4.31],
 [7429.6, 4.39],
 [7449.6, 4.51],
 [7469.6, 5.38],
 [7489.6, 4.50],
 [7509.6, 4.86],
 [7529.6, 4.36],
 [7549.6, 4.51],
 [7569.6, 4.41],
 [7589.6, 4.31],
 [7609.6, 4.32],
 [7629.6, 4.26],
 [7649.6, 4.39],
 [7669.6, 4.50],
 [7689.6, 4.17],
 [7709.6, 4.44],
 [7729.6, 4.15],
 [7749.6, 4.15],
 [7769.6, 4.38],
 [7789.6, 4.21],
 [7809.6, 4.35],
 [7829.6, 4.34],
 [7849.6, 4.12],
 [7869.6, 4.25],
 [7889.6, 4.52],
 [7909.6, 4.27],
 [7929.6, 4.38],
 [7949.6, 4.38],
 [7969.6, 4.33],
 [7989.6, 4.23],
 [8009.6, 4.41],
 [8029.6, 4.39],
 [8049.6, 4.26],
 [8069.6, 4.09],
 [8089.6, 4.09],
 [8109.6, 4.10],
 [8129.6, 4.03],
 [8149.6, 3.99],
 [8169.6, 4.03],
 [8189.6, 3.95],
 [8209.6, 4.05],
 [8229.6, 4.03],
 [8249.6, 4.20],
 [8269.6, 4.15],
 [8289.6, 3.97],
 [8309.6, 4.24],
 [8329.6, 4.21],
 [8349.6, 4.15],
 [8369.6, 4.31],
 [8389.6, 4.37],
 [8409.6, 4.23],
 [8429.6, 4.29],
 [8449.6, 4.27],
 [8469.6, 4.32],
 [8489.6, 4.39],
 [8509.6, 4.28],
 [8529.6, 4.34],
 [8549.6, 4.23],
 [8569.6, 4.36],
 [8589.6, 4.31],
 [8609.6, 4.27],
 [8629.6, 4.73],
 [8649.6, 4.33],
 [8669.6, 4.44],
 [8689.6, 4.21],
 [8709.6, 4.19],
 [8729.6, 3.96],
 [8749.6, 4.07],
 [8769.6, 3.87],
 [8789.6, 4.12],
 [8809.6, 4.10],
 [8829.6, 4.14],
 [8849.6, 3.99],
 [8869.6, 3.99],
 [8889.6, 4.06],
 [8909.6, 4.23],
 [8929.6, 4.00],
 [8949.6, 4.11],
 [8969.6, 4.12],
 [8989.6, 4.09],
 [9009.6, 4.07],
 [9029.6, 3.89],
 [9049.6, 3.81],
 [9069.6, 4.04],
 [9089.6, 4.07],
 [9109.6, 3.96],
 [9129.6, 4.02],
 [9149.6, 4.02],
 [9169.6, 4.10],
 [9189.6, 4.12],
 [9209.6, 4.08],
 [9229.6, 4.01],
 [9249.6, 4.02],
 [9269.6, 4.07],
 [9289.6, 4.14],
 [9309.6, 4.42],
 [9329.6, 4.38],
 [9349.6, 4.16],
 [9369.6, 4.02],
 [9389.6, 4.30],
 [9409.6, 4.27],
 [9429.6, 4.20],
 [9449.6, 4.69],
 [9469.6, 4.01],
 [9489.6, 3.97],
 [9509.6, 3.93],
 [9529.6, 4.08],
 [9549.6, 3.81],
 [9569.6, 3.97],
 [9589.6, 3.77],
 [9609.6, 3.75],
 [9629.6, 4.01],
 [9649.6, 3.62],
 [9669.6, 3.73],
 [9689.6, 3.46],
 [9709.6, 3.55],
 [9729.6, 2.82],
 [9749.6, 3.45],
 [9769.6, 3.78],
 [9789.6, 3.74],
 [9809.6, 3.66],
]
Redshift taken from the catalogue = 0.14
